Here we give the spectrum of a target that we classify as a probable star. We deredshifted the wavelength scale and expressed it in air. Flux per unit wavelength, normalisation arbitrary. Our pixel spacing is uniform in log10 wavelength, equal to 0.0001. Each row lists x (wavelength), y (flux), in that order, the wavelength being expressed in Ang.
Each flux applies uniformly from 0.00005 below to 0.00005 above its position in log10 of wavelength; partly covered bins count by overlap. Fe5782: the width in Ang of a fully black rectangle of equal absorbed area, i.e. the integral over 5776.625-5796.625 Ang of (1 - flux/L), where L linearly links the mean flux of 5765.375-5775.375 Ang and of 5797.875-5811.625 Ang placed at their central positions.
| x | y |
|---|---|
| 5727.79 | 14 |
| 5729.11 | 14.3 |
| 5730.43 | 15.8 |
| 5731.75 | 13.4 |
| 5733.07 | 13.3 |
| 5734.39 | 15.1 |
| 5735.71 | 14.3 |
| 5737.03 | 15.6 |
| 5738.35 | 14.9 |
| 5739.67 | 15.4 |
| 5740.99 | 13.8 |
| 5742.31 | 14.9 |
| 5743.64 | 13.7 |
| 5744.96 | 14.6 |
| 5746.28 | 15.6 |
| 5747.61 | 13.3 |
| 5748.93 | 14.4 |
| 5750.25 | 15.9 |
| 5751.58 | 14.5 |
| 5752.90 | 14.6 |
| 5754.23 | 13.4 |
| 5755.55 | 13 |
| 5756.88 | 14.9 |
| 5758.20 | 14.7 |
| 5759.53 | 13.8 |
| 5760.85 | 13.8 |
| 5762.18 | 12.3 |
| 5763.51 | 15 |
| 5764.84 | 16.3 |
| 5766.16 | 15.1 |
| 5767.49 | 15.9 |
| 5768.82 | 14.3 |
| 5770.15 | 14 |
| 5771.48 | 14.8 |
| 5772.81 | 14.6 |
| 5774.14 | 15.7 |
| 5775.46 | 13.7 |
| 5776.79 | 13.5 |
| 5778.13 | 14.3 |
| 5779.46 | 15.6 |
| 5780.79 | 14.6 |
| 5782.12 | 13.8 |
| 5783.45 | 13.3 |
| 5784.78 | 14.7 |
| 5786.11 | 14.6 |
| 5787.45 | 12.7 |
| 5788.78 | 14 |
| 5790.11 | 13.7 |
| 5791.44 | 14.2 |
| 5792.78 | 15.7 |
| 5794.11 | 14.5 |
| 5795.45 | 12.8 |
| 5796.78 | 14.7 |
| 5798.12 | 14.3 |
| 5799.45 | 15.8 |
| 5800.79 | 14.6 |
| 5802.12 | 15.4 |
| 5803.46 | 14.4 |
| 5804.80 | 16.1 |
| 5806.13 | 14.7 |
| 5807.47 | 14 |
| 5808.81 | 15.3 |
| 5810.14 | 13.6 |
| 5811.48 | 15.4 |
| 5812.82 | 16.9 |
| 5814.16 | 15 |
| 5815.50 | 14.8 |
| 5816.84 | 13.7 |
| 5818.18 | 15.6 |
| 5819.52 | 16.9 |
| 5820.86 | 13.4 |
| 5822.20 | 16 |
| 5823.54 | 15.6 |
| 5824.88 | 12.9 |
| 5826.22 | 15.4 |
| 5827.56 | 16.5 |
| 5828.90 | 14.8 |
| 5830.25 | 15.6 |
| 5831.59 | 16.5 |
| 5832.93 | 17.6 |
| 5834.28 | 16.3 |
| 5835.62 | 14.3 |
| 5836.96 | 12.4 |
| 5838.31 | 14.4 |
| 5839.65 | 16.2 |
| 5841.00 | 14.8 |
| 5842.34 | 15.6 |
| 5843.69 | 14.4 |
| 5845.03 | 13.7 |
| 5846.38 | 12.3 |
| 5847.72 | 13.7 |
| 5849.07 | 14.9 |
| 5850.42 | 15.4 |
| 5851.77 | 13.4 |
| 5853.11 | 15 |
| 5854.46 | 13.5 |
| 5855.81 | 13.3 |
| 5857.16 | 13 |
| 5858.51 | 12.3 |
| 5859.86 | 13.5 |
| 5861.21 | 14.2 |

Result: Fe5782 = 1.0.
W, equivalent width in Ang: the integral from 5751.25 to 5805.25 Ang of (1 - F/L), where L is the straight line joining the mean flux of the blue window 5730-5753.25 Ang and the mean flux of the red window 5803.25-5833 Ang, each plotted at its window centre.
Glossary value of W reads 1.7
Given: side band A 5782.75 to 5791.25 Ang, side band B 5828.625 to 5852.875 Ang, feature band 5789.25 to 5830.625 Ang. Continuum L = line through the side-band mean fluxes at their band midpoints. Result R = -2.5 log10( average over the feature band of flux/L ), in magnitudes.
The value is -0.05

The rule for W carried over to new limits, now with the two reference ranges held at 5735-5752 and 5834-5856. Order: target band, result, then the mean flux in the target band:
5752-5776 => 0.3 Ang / 14.4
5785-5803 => 0.1 Ang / 14.4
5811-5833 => -1.5 Ang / 15.4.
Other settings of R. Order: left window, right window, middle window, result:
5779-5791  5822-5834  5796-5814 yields -0.013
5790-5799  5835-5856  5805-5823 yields -0.056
